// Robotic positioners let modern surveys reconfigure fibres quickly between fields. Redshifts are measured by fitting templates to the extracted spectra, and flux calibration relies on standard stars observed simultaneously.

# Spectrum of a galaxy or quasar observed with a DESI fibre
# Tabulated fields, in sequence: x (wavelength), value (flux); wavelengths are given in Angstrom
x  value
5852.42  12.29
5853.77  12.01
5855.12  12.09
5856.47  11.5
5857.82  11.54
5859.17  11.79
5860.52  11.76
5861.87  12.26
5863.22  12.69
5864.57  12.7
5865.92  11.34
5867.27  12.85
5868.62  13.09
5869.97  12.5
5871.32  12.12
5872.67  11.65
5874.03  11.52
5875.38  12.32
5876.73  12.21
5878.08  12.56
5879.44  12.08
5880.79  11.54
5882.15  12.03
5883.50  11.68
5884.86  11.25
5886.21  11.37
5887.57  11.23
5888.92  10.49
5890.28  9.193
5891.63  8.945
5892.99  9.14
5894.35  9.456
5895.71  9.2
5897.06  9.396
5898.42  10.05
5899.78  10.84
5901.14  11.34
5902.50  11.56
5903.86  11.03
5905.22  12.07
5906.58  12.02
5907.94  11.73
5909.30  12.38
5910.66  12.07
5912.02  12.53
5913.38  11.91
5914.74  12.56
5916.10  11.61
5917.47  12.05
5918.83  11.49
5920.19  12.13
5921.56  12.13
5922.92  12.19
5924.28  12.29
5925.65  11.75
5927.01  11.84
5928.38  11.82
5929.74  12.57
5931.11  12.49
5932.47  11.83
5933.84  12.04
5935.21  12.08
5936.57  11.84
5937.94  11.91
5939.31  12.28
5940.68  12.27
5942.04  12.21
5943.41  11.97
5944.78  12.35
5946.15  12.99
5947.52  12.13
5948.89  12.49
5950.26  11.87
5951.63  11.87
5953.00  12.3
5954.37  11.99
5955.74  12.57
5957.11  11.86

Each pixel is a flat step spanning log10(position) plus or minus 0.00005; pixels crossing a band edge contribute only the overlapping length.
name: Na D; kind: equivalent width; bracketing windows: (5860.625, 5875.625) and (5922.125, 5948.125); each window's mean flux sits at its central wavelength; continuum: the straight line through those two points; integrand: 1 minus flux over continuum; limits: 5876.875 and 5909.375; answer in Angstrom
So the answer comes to 3.41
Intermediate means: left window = 12.3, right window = 12.2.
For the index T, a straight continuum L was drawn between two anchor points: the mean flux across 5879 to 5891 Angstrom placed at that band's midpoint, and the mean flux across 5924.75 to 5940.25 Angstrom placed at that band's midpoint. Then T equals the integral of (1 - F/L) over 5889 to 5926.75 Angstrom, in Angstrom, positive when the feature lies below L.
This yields 1.3 Angstrom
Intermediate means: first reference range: 11.2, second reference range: 12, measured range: 11.2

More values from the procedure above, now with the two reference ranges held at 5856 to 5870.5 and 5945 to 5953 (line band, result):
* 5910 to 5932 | 0.3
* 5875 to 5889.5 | 0.6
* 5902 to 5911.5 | 0.3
